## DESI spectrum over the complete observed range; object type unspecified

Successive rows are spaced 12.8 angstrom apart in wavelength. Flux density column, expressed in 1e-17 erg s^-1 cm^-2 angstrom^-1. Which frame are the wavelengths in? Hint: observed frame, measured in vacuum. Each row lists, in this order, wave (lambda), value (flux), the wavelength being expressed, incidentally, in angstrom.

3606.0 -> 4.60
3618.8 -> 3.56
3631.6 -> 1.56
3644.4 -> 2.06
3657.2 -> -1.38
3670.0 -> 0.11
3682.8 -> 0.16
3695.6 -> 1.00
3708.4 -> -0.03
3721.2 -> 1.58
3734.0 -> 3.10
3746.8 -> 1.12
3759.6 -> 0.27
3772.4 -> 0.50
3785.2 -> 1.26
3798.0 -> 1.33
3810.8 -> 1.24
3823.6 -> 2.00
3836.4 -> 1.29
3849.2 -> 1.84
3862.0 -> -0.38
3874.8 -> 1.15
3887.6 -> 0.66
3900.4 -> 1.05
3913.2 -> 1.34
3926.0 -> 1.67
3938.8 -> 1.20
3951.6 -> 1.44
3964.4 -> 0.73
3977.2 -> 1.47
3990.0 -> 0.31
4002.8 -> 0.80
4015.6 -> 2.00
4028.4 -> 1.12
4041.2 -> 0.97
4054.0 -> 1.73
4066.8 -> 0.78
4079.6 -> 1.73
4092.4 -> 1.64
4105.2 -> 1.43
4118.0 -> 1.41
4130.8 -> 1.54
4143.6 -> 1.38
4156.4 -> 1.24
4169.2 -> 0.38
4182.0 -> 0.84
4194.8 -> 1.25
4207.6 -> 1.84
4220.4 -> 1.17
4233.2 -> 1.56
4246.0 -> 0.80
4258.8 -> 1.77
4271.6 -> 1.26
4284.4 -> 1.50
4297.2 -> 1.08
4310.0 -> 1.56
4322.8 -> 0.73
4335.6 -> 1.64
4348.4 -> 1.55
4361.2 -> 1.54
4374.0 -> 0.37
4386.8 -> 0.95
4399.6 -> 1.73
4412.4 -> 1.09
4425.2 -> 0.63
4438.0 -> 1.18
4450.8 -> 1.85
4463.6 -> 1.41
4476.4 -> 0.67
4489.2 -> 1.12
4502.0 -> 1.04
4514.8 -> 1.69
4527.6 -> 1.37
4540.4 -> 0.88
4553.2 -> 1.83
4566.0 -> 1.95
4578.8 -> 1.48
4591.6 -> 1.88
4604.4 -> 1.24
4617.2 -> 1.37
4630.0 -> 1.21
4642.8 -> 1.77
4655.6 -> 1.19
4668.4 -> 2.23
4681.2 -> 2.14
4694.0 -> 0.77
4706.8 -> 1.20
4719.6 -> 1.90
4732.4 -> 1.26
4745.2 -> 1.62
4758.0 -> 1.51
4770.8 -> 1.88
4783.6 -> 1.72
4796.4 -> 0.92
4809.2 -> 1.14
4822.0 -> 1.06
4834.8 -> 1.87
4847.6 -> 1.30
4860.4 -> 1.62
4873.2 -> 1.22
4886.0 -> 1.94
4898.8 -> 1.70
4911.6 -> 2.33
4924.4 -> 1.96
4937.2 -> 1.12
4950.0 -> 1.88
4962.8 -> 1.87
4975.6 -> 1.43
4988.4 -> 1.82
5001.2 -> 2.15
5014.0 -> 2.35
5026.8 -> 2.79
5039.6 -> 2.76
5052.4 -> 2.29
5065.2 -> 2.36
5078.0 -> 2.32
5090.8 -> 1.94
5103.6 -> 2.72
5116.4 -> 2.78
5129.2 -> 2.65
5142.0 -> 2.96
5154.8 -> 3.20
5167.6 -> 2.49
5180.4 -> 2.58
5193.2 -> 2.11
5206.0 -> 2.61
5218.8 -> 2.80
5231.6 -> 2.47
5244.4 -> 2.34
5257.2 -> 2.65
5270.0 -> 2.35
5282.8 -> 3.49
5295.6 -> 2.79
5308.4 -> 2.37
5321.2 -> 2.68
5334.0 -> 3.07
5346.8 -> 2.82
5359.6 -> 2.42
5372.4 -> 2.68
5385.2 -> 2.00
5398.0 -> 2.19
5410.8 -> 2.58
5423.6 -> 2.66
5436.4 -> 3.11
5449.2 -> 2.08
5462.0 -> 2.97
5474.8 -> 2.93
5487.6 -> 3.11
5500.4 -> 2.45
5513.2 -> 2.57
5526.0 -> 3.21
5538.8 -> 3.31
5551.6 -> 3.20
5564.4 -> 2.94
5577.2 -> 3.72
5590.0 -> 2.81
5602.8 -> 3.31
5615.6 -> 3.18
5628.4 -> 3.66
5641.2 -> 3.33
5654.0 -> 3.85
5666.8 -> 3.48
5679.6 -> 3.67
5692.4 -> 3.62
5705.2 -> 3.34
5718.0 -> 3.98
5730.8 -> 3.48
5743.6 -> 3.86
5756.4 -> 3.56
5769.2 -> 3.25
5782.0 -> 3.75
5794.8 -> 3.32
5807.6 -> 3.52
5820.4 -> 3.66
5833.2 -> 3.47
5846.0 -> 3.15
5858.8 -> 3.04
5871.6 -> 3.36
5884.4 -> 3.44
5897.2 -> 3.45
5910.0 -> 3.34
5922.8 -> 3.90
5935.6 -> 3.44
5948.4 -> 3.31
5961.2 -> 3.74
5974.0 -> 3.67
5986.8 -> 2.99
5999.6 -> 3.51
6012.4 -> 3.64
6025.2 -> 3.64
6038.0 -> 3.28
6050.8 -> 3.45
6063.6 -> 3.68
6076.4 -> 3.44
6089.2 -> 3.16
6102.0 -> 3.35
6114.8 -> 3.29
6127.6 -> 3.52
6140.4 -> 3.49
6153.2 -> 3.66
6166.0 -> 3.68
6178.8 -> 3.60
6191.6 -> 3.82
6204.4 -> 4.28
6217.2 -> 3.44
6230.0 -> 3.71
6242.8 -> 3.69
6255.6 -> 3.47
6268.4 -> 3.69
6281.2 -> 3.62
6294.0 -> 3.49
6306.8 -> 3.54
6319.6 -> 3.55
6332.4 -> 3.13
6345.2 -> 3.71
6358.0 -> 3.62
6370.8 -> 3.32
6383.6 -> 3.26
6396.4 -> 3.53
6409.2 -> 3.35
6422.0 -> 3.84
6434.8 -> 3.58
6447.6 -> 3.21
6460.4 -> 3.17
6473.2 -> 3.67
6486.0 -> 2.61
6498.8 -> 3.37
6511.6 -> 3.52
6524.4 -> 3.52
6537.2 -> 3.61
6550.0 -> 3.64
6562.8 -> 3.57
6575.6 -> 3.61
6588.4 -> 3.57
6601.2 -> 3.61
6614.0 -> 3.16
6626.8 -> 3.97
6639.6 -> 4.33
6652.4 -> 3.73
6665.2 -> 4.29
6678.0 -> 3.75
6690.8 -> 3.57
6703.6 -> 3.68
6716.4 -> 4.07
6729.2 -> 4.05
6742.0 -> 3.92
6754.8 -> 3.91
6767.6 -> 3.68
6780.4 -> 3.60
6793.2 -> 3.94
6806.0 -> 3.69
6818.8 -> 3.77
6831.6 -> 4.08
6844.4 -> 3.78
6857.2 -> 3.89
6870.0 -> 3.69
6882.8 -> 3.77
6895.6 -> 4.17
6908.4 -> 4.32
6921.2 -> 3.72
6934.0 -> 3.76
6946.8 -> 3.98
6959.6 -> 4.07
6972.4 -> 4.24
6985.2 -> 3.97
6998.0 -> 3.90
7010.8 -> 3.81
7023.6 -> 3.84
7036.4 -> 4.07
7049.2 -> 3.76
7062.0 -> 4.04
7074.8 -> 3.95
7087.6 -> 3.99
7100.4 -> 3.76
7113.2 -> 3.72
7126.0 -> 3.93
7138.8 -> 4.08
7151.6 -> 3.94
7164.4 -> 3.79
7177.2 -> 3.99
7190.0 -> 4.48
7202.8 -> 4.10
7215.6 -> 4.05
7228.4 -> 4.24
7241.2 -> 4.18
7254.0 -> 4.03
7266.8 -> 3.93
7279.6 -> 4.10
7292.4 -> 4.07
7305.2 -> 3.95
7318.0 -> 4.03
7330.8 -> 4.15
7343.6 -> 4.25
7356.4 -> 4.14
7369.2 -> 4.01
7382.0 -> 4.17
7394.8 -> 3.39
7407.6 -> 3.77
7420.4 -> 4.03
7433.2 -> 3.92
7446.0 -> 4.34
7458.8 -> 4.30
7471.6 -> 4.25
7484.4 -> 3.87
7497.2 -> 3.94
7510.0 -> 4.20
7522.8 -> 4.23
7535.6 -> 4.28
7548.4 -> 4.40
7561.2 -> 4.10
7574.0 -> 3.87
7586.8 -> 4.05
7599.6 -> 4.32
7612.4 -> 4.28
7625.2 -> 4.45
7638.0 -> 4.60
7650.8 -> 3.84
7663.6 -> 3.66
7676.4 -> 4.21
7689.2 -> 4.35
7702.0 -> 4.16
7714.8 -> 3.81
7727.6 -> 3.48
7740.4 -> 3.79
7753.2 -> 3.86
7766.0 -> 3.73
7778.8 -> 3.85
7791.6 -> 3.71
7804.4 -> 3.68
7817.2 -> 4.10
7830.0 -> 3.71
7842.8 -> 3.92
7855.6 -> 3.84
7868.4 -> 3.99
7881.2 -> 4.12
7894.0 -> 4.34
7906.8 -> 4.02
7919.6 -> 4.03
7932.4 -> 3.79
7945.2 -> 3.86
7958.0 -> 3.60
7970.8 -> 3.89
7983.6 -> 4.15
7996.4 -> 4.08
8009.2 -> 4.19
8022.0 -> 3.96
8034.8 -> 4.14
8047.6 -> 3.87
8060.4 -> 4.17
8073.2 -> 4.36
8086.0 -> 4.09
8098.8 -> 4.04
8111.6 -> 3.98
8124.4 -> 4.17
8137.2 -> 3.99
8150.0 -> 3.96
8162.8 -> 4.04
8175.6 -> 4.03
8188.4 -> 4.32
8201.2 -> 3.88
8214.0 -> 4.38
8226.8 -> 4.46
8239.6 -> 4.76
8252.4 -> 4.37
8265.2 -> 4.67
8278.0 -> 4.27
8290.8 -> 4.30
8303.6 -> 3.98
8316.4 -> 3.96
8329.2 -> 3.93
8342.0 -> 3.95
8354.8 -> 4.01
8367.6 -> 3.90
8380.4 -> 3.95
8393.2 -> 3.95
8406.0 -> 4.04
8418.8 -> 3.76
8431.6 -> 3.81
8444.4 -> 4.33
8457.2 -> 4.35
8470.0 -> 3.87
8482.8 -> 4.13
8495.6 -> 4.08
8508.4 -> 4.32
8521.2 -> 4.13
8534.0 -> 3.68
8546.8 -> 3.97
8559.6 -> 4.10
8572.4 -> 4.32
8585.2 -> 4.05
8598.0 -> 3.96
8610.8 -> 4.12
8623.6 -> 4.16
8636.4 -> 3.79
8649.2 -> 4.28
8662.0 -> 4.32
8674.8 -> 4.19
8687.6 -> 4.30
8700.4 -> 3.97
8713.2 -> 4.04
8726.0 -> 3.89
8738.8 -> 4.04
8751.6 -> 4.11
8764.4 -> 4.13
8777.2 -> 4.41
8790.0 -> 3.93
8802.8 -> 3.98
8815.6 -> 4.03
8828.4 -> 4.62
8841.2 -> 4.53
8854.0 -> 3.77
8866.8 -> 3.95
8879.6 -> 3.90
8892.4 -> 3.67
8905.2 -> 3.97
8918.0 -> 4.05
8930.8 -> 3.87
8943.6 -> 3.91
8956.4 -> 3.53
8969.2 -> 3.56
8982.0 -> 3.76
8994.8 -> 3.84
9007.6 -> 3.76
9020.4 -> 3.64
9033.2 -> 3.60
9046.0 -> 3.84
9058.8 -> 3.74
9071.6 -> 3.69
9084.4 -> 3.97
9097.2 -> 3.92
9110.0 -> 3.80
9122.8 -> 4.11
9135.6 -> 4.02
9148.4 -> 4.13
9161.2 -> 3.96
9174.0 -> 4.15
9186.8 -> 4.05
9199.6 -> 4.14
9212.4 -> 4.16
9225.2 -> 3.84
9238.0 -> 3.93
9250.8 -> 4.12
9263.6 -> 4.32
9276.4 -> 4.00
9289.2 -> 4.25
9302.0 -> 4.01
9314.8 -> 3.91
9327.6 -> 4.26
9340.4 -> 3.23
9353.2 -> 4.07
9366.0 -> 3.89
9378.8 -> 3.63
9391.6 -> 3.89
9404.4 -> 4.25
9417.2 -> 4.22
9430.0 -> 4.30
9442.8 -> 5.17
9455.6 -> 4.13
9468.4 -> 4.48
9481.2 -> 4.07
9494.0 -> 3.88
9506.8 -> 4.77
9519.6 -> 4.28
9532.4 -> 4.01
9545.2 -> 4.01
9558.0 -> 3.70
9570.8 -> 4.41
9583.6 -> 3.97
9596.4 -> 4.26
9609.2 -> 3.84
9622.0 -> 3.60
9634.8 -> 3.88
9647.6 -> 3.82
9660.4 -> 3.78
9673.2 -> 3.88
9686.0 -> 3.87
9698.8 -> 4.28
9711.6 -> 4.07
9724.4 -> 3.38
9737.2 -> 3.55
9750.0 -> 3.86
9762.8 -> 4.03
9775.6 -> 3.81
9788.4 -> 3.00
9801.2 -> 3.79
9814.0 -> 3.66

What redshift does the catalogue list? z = 0.254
